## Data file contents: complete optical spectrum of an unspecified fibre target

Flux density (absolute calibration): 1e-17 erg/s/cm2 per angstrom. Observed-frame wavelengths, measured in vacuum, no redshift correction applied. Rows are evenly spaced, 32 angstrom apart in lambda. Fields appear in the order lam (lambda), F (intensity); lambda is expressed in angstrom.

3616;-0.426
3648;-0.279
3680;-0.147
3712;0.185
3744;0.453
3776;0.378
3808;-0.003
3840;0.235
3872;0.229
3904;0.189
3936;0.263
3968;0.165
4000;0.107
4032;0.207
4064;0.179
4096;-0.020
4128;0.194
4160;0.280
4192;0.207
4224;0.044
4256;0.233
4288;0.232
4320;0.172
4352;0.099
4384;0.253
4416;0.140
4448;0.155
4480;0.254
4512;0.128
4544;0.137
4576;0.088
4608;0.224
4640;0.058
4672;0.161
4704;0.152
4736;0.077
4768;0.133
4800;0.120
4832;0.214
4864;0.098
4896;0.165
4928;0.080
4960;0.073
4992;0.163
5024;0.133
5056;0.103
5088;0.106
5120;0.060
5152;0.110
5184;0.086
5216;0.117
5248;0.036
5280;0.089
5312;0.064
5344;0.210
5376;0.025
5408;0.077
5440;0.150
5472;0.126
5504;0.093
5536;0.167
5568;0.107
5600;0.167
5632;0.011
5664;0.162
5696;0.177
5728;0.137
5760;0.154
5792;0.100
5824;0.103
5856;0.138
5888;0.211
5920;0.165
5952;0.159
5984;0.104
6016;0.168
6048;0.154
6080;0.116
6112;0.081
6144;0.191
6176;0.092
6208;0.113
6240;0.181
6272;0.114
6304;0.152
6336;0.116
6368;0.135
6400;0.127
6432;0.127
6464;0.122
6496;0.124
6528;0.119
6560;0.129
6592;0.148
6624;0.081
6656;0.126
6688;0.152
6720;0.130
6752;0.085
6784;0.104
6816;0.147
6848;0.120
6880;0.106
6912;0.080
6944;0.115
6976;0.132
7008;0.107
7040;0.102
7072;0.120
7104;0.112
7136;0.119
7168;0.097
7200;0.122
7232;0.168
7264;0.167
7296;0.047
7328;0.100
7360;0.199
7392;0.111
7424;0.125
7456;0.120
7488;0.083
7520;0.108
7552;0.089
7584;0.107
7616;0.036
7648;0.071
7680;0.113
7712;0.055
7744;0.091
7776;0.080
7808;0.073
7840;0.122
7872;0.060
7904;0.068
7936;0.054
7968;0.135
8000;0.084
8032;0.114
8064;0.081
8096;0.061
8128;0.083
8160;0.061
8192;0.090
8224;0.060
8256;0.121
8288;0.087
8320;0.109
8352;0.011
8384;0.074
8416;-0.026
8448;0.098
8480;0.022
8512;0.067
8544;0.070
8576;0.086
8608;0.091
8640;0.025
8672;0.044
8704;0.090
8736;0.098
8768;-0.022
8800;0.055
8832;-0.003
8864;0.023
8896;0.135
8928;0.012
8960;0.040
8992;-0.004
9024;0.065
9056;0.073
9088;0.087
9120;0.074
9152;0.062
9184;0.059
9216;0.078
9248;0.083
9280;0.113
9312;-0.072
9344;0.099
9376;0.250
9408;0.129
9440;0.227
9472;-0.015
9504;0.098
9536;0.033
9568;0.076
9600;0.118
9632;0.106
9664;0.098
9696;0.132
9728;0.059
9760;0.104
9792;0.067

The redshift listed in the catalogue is 0.12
